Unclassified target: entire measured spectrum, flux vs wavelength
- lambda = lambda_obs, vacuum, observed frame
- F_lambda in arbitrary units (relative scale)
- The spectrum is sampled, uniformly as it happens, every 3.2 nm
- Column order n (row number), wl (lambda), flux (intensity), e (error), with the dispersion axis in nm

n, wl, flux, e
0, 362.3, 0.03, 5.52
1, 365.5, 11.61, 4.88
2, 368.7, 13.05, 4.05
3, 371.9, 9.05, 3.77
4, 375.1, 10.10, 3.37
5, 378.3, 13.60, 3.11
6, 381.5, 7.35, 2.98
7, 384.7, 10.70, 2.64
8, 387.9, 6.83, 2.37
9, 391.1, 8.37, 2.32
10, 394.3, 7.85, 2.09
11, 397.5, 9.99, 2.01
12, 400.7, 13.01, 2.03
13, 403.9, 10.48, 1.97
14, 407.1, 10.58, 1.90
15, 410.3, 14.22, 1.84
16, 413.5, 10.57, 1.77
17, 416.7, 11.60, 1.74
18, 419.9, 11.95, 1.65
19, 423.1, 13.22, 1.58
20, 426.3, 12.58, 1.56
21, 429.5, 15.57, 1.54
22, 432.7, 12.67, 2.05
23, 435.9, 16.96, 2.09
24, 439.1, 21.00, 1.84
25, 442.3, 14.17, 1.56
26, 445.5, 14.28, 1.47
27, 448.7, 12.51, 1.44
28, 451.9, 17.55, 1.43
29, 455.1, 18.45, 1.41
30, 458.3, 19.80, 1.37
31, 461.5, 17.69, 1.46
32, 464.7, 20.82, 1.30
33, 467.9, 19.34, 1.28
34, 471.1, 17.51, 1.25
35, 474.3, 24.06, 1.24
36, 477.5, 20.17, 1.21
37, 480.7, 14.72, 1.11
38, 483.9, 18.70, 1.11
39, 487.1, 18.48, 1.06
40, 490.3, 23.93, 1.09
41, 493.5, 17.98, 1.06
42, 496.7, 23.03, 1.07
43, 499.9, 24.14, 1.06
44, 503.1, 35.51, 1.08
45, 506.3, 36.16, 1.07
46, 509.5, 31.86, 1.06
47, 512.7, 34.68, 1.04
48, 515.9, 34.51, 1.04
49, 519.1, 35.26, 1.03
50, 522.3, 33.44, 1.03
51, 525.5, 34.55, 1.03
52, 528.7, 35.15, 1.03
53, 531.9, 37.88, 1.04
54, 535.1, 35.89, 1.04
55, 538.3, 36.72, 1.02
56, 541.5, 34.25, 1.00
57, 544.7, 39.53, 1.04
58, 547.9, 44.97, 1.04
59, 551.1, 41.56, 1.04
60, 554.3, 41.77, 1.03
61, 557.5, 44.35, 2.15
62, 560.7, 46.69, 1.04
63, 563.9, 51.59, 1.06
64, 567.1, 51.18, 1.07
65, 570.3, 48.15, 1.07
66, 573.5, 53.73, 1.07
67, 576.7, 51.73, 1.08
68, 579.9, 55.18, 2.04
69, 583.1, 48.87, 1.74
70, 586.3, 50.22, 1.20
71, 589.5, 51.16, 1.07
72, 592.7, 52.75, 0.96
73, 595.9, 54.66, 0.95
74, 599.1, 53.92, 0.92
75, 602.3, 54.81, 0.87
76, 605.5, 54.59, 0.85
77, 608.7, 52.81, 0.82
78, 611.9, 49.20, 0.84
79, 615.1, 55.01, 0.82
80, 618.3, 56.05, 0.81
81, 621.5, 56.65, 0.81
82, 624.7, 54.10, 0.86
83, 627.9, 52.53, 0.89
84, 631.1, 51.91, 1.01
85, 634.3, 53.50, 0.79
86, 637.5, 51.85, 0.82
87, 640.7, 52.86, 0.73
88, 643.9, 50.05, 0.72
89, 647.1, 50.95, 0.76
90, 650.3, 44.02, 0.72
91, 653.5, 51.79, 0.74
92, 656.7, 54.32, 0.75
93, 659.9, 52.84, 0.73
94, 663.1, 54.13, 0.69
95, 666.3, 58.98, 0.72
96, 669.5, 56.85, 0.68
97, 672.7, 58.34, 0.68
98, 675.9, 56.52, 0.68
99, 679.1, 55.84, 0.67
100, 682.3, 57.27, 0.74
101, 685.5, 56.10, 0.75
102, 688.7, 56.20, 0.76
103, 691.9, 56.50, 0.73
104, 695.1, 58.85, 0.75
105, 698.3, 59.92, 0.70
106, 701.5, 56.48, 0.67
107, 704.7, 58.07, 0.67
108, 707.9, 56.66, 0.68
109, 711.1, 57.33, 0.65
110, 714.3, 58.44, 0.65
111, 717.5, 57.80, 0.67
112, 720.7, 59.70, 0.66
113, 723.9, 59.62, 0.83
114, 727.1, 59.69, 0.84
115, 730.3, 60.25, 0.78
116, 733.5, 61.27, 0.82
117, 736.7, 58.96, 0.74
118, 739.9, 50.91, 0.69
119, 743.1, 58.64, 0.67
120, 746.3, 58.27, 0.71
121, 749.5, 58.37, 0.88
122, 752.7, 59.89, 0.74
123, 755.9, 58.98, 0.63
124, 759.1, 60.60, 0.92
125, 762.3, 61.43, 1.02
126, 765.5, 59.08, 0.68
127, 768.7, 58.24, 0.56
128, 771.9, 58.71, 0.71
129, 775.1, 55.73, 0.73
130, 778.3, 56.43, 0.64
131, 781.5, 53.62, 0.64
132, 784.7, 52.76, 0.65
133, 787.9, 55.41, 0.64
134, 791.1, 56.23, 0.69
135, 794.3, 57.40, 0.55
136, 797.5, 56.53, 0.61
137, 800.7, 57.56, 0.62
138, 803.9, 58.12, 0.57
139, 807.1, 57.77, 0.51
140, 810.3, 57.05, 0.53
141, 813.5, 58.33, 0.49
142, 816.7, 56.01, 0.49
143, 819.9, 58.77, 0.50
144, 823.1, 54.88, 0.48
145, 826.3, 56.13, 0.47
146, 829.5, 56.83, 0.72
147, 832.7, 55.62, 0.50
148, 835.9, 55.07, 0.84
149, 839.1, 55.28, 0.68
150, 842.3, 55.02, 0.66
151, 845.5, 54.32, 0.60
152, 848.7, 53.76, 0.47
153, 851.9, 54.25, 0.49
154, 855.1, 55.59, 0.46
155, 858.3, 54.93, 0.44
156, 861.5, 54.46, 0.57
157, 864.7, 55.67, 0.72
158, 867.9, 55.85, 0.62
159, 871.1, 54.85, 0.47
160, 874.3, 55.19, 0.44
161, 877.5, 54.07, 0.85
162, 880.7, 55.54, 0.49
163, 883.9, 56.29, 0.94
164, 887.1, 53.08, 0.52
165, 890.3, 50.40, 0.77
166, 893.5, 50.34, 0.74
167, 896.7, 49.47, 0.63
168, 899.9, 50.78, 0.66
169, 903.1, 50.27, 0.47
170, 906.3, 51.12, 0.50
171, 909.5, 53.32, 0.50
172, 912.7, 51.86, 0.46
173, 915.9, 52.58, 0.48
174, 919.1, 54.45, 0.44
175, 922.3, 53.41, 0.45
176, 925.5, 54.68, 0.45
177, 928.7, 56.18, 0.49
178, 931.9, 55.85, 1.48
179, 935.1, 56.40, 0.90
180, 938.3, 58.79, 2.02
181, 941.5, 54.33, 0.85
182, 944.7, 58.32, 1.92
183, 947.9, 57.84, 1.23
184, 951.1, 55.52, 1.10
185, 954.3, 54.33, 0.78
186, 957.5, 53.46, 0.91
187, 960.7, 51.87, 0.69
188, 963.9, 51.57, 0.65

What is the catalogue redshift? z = 0.26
